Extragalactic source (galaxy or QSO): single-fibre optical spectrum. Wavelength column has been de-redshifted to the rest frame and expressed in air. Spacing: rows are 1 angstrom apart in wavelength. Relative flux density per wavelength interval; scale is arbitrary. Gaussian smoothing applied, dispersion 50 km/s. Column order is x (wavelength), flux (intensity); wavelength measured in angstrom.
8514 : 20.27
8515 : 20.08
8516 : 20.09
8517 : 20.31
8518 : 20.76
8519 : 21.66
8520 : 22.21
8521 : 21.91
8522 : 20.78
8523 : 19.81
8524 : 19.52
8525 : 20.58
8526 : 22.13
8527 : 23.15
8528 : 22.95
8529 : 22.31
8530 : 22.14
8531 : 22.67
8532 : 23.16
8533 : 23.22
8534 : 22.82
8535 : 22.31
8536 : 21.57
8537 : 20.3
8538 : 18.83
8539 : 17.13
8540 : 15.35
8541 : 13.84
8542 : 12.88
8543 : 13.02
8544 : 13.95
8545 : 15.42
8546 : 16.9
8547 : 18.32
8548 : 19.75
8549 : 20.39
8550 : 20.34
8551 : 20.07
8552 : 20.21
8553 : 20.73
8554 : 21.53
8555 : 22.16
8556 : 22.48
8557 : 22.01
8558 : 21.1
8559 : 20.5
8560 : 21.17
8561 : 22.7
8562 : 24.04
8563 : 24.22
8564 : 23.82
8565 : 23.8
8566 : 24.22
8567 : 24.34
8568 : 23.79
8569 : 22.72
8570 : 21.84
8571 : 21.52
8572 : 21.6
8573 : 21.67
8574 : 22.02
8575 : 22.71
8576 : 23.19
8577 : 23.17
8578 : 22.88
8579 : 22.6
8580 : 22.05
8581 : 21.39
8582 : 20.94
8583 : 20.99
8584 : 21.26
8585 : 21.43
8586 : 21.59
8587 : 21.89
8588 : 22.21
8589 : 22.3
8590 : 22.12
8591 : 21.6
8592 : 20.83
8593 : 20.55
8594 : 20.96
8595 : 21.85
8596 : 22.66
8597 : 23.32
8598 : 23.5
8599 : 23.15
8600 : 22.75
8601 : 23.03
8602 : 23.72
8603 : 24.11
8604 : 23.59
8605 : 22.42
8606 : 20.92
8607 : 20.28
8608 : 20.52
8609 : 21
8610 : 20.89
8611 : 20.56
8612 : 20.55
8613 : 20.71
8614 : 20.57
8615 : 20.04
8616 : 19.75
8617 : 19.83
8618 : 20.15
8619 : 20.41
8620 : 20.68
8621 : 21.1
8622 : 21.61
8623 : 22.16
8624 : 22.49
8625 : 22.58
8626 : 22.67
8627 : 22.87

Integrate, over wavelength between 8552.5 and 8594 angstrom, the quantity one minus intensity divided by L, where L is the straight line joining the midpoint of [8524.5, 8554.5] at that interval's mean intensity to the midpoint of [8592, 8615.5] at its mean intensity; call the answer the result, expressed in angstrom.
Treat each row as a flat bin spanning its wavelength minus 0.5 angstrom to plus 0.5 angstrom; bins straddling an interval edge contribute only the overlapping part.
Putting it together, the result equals -2.9 angstrom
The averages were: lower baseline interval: 19.6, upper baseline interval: 21.8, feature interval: 22.2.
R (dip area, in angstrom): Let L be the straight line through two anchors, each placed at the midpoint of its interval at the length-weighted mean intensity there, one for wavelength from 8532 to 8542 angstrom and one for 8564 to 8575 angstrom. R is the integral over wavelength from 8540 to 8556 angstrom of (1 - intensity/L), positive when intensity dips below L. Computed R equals 2.0 angstrom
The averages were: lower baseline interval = 19.3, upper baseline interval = 22.8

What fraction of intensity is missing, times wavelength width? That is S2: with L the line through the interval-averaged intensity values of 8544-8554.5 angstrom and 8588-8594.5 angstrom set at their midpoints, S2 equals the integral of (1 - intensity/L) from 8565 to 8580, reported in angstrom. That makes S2 -1.7 angstrom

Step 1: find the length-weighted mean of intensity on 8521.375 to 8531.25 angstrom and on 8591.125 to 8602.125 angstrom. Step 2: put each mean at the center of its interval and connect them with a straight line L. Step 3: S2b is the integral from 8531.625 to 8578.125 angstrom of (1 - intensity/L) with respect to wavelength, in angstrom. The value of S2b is 2.5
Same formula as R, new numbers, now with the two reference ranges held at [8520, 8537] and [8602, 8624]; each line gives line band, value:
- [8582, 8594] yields -0.1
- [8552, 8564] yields -0.2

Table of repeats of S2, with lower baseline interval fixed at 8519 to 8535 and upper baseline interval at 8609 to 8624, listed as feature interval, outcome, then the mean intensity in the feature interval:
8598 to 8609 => -0.8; 22.4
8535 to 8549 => 3.0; 17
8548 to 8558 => 0.3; 21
